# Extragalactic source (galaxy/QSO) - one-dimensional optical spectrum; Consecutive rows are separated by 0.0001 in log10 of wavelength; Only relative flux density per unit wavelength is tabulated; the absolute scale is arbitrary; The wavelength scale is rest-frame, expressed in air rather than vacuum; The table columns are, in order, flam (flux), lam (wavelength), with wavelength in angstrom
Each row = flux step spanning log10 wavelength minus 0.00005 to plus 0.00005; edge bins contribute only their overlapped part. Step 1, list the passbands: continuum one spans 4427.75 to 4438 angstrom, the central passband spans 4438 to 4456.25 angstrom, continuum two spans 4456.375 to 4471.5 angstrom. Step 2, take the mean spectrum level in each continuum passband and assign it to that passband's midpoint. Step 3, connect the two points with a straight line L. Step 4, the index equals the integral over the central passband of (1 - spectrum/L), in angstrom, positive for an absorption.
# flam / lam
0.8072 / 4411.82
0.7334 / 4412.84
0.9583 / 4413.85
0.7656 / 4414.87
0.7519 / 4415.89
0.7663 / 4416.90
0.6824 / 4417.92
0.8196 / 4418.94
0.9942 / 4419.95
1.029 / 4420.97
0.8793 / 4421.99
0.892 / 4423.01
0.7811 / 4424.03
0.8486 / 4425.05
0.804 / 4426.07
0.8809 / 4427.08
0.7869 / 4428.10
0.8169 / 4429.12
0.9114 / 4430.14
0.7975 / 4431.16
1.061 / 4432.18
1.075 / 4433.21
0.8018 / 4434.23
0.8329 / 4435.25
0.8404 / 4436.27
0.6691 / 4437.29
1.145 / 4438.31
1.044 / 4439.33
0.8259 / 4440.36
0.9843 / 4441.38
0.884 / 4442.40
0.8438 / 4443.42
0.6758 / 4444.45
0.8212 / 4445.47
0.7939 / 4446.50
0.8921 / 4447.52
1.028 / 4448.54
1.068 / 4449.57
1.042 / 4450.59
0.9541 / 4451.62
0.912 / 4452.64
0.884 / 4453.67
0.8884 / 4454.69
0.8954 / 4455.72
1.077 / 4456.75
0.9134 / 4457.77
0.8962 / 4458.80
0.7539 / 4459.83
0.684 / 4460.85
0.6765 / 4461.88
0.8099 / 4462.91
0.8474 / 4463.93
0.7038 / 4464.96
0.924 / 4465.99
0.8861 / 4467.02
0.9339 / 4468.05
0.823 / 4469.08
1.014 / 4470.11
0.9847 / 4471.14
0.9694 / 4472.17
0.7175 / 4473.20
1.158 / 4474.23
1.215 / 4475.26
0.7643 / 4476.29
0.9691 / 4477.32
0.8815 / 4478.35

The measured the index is -1.19 angstrom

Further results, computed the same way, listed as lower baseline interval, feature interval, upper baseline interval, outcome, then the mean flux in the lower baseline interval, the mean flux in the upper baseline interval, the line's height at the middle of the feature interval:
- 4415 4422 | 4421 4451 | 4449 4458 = 0.4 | 0.84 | 0.961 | 0.9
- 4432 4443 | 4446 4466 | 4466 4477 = 1.1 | 0.919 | 0.946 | 0.934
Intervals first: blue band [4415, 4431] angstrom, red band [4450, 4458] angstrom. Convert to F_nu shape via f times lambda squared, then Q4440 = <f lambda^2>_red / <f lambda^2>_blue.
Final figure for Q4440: 1.14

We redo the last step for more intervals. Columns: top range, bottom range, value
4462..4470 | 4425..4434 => 0.97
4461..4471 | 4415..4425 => 1.03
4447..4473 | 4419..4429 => 1.04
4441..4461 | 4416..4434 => 1.05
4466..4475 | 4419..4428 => 1.09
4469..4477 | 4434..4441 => 1.11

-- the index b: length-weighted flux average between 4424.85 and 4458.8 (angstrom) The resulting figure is 0.9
